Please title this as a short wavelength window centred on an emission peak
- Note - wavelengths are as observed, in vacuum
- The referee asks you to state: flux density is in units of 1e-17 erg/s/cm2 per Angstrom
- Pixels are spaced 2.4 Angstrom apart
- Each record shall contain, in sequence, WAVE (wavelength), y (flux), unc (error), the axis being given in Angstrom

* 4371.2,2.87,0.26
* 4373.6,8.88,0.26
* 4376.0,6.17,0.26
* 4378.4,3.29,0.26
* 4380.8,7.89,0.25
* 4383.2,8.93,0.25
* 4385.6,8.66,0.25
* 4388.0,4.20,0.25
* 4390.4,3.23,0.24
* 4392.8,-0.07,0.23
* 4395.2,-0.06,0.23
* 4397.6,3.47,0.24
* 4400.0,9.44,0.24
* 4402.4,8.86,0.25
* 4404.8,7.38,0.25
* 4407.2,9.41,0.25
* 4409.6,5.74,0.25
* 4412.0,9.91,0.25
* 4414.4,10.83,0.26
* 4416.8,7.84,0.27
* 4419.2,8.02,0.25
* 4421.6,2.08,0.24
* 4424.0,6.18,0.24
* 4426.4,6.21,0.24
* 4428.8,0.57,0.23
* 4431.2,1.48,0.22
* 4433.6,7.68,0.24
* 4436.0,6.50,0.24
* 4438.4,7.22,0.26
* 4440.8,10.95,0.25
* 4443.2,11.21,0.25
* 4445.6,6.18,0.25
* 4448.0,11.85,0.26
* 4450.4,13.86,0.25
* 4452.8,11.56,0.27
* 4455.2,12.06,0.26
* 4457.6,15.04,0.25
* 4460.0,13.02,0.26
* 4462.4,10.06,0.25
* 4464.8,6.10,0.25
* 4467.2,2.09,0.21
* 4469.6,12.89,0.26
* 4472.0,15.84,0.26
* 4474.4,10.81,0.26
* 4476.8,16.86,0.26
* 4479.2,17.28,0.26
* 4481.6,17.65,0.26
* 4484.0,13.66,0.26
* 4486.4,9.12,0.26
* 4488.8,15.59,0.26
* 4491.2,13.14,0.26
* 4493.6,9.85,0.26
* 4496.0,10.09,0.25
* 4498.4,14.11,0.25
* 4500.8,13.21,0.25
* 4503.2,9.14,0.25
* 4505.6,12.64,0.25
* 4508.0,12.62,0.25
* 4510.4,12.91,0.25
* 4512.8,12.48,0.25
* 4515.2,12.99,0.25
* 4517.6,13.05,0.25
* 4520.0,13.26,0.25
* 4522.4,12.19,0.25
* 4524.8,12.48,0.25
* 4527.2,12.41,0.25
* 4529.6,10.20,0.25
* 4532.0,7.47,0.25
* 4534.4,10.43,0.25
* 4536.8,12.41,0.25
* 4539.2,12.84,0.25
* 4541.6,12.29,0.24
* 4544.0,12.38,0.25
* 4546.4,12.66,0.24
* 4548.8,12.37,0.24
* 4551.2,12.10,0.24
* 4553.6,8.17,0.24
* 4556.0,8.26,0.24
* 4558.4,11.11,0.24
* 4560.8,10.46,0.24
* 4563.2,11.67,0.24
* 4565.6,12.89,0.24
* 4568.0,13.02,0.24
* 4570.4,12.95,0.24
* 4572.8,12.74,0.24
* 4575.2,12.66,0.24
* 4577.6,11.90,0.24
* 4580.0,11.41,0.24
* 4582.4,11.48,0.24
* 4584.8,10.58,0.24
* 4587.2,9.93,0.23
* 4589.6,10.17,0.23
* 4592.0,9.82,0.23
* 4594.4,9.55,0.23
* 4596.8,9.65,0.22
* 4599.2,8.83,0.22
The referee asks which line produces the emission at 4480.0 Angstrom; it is Lyman alpha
